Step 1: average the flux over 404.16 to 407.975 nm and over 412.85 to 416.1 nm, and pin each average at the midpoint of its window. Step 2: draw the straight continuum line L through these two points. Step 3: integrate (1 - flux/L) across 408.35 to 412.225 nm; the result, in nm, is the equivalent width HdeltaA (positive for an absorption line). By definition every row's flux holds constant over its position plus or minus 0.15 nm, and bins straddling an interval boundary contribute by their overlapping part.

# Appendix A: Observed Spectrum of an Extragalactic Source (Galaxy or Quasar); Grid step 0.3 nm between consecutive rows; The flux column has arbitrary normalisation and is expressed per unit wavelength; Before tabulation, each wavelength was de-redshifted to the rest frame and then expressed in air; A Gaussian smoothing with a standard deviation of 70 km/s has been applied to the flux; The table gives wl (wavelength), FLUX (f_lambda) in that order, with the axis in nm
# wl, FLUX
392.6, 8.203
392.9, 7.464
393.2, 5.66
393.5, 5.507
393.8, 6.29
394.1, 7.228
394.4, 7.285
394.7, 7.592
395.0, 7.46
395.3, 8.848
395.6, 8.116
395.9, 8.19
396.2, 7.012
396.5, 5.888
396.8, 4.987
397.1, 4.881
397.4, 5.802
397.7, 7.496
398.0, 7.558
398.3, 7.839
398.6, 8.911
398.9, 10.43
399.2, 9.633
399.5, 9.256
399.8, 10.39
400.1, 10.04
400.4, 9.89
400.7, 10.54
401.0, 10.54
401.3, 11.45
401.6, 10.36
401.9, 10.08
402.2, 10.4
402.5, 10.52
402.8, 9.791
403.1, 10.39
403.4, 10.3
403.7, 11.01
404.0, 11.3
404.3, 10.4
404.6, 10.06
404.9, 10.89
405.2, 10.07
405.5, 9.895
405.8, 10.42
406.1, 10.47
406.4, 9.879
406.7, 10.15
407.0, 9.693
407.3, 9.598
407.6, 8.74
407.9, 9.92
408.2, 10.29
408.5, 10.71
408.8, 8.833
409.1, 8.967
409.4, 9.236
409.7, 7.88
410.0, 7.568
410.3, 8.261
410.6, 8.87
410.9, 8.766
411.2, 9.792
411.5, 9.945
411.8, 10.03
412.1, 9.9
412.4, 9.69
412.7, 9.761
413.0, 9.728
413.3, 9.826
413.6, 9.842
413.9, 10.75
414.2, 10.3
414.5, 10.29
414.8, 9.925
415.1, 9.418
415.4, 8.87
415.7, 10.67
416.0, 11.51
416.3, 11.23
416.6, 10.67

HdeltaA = 0.35 nm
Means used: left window 10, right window 10.1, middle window 9.13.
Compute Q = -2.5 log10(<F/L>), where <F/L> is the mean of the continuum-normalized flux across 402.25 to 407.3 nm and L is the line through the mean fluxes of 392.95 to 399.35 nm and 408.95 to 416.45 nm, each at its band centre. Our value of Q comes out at -0.21 mag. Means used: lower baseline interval 7.27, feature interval 10.3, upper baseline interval 9.64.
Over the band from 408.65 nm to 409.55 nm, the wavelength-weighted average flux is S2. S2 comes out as 9.01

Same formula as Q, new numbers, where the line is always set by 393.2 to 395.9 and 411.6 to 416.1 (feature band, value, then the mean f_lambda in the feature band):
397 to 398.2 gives 0.174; 6.56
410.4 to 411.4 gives 0.053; 9.14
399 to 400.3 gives -0.229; 9.86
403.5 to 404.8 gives -0.233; 10.7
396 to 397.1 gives 0.262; 5.92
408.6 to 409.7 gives 0.048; 8.93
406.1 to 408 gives -0.079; 9.72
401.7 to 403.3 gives -0.217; 10.2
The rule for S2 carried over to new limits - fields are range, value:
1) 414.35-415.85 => 9.83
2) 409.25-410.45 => 8.24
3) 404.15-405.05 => 10.5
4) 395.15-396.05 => 8.38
